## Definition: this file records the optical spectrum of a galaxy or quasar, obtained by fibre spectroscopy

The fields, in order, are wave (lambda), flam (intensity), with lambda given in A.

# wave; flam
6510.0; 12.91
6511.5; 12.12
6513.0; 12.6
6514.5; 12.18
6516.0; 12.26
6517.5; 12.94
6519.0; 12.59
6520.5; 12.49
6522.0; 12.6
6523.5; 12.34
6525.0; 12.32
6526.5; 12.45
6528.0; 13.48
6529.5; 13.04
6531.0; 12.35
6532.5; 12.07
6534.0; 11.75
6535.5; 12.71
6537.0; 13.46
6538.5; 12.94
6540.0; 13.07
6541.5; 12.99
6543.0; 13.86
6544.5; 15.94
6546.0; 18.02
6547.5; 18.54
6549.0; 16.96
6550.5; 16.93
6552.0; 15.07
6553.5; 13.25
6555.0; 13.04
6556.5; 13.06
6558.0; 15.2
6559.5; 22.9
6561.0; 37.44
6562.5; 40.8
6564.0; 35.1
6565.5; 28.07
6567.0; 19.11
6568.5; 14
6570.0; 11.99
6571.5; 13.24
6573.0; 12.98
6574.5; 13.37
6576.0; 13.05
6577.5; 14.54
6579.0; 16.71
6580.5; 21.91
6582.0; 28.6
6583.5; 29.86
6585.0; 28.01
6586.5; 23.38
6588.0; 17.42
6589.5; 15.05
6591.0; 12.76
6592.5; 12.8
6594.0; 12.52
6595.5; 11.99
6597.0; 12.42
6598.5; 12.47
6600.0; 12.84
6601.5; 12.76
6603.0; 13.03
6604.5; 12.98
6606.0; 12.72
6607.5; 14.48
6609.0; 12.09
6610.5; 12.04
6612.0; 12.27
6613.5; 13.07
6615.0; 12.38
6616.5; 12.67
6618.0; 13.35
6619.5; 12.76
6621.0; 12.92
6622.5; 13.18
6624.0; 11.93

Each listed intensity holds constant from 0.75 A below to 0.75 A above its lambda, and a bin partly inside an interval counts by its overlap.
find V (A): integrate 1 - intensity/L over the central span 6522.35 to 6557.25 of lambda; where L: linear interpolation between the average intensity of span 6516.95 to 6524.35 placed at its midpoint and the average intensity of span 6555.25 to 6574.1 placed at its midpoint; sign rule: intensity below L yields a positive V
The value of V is 5.35 A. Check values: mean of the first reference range 12.6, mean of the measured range 13.9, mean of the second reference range 21.6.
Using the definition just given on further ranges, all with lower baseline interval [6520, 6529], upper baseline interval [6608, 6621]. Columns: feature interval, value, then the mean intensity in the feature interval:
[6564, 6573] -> -4.1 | 18.4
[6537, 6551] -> -3.0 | 15.3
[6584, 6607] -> -4.4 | 15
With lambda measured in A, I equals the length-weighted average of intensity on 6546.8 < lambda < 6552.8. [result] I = 16.8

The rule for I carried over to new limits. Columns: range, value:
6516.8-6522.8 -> 12.6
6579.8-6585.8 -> 27.1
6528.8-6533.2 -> 12.5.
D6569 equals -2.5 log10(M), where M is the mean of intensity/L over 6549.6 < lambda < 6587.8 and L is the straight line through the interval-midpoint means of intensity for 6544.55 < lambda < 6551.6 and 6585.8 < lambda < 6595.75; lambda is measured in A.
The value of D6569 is -0.25 mag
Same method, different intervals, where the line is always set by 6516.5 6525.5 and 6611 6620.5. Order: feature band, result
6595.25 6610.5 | -0.005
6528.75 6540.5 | -0.008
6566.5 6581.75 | -0.218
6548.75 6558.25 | -0.163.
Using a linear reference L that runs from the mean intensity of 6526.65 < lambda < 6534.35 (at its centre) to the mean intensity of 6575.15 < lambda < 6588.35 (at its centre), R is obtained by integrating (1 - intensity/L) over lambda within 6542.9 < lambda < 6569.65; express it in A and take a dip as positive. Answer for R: -4.97 A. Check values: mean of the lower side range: 12.6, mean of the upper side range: 21.6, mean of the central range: 20.4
